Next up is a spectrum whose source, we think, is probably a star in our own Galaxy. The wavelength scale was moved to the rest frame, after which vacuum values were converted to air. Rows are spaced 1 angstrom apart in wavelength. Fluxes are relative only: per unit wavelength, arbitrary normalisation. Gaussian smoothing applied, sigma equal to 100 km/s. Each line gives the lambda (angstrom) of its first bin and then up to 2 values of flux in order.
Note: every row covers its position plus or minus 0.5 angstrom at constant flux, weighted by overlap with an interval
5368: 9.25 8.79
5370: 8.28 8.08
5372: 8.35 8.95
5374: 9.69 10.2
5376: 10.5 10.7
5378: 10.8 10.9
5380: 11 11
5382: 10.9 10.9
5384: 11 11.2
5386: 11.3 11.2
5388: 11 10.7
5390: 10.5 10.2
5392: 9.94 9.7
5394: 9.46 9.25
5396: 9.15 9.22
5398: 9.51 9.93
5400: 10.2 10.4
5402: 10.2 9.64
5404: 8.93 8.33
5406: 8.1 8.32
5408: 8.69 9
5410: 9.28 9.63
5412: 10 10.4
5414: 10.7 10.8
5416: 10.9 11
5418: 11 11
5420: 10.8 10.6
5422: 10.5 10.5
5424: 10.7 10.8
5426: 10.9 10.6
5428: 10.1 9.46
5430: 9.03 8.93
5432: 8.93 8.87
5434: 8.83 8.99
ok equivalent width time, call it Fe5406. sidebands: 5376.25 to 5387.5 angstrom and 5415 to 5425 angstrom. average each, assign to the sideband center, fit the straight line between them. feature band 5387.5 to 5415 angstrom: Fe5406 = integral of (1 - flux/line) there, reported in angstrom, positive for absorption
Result 3.1 angstrom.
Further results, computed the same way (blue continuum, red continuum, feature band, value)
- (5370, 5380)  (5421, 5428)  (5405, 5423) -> 0.76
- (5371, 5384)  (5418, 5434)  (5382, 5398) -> -0.13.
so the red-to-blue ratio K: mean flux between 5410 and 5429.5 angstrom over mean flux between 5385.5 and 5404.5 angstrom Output 1.05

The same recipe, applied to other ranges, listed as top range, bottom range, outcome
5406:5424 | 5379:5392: 0.93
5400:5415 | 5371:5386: 0.91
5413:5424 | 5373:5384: 1.02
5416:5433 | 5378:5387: 0.93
